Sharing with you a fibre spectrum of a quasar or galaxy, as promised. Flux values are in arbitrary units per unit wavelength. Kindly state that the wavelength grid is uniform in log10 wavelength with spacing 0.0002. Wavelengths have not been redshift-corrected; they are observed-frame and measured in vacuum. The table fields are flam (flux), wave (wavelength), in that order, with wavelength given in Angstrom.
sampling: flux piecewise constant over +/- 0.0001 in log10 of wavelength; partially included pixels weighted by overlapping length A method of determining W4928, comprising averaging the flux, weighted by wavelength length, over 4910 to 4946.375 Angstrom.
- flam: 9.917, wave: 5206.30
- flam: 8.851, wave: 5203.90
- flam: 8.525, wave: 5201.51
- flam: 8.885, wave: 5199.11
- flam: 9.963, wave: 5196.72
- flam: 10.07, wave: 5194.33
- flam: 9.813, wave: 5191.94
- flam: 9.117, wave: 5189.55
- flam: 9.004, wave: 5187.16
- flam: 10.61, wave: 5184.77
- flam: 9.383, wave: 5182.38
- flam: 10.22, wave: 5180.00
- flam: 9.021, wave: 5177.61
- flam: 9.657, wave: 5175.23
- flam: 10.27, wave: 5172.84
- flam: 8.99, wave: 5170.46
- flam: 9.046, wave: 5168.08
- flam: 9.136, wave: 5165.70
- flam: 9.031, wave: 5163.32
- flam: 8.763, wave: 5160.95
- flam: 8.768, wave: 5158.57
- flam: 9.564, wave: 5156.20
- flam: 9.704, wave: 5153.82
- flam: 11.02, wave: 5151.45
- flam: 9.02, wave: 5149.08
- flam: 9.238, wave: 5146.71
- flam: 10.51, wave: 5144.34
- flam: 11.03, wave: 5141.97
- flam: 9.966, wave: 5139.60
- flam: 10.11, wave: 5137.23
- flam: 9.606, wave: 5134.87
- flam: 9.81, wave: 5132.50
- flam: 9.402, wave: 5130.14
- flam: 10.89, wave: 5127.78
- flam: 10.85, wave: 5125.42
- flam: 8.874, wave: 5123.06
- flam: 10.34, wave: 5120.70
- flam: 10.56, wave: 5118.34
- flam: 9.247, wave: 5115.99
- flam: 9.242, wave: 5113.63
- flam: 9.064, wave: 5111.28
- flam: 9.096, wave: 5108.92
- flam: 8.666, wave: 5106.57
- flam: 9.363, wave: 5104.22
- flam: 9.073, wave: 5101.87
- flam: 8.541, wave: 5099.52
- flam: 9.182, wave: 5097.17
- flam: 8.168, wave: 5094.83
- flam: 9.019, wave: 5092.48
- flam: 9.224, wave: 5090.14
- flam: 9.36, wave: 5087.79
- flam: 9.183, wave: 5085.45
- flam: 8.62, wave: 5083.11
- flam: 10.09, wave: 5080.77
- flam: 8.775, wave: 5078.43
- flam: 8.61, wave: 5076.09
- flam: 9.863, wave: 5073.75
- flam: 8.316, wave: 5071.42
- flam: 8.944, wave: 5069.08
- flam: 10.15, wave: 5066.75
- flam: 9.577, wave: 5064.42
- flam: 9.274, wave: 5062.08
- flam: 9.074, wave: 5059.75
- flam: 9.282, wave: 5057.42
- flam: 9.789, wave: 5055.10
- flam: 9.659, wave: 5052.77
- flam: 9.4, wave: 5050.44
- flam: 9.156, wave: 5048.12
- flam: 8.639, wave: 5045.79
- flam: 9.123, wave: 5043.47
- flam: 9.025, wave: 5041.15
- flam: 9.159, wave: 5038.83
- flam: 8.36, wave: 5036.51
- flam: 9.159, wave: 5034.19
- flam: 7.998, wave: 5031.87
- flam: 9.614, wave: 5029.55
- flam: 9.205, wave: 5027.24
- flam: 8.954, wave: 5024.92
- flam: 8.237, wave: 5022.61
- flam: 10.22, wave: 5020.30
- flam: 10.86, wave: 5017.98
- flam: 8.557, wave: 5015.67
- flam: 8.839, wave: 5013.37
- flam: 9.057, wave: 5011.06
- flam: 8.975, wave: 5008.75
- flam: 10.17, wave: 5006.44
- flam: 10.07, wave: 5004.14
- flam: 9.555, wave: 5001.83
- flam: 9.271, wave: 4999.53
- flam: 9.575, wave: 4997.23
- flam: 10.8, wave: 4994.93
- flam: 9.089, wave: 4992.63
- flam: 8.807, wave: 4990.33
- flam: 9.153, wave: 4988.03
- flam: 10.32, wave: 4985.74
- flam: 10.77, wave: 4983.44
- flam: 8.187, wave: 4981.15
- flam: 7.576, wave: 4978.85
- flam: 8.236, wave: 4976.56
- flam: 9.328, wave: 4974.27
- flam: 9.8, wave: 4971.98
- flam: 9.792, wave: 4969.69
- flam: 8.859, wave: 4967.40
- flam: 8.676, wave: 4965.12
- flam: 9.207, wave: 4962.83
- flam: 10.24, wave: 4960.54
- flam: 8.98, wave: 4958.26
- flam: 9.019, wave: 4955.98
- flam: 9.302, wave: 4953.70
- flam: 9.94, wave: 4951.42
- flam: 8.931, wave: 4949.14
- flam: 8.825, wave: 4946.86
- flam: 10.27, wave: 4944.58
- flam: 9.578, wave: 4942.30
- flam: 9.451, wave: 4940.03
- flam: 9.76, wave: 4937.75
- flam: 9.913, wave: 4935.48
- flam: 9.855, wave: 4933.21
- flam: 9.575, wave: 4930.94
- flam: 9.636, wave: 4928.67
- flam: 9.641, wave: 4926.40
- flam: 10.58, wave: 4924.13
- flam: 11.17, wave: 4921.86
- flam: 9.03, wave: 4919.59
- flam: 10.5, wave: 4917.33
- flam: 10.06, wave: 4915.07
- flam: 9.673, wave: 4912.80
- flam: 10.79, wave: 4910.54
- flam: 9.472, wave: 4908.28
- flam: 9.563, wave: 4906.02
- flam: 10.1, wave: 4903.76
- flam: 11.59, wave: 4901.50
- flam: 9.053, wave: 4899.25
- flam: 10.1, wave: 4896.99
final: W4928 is 9.93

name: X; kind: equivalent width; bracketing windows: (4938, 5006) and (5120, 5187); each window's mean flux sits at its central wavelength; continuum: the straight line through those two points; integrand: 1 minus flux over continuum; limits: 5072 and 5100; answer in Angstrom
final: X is 1.6 Angstrom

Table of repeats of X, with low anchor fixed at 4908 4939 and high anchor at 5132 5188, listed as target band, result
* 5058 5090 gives 1.8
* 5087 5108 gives 1.7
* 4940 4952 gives 0.6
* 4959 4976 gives 1.0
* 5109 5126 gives 0.1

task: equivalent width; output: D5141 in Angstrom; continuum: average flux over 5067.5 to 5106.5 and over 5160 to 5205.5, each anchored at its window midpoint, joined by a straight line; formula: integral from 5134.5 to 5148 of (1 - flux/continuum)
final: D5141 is -1.26 Angstrom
